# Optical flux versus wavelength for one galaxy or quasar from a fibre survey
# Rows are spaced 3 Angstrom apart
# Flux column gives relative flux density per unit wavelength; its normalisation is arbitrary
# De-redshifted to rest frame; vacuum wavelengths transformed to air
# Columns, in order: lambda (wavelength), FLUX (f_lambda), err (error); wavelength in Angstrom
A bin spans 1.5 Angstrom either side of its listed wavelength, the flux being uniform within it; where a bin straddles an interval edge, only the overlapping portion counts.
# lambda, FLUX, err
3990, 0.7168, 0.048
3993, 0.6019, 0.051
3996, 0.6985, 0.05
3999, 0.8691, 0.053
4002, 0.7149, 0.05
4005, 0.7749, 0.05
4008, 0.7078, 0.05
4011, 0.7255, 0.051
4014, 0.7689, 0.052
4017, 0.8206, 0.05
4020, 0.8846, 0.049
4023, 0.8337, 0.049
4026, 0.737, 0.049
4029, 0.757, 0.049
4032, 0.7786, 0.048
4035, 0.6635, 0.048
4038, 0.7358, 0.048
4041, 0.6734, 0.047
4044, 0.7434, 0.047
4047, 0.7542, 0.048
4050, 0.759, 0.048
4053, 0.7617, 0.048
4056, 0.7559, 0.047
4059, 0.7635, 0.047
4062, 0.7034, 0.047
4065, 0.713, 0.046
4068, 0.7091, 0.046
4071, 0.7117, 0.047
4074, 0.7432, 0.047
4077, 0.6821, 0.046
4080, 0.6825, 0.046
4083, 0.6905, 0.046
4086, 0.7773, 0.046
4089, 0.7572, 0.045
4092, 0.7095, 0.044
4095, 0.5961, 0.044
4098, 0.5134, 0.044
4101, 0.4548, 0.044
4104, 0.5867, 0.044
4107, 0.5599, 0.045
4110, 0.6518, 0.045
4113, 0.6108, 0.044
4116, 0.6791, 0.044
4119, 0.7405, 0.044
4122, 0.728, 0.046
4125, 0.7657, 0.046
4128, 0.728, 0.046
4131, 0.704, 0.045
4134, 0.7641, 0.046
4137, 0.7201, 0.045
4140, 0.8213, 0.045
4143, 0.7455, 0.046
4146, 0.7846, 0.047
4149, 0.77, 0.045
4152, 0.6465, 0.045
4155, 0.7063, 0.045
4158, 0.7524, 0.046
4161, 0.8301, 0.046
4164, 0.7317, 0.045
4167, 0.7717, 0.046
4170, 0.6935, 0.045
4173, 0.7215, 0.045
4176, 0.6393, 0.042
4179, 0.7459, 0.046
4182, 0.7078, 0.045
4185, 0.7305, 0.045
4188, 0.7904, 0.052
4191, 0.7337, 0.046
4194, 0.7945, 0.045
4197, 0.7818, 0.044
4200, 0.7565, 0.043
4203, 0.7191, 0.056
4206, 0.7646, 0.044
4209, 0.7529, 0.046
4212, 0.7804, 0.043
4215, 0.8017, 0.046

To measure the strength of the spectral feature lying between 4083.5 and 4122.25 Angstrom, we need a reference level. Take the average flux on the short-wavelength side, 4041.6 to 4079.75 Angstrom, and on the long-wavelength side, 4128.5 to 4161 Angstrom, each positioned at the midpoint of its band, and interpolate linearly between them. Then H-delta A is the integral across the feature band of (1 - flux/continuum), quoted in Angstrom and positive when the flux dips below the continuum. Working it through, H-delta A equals 5.0 Angstrom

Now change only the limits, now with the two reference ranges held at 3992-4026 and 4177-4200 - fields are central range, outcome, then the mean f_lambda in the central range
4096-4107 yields 3.3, 0.528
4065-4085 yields 1.4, 0.706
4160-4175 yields 0.2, 0.743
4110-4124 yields 1.3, 0.688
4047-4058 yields 0.0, 0.758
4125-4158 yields 0.7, 0.741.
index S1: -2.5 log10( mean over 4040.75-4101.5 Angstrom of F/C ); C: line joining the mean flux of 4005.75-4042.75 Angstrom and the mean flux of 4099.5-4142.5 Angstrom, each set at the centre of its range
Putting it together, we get 0.029 mag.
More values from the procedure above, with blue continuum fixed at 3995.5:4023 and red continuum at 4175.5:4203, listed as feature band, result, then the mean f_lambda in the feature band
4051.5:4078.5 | 0.06 mag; 0.727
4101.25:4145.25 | 0.09 mag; 0.695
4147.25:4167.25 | 0.01 mag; 0.743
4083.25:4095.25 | 0.07 mag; 0.72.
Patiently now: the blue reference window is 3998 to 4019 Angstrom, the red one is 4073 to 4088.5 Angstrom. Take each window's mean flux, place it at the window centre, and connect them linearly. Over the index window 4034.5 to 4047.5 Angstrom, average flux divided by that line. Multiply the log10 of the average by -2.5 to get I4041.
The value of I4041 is 0.05 mag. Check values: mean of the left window 0.769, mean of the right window 0.717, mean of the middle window 0.715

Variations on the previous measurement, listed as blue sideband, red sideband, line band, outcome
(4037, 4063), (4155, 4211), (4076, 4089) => 0.04 mag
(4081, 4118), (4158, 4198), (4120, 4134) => -0.10 mag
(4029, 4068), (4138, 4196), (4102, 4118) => 0.20 mag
